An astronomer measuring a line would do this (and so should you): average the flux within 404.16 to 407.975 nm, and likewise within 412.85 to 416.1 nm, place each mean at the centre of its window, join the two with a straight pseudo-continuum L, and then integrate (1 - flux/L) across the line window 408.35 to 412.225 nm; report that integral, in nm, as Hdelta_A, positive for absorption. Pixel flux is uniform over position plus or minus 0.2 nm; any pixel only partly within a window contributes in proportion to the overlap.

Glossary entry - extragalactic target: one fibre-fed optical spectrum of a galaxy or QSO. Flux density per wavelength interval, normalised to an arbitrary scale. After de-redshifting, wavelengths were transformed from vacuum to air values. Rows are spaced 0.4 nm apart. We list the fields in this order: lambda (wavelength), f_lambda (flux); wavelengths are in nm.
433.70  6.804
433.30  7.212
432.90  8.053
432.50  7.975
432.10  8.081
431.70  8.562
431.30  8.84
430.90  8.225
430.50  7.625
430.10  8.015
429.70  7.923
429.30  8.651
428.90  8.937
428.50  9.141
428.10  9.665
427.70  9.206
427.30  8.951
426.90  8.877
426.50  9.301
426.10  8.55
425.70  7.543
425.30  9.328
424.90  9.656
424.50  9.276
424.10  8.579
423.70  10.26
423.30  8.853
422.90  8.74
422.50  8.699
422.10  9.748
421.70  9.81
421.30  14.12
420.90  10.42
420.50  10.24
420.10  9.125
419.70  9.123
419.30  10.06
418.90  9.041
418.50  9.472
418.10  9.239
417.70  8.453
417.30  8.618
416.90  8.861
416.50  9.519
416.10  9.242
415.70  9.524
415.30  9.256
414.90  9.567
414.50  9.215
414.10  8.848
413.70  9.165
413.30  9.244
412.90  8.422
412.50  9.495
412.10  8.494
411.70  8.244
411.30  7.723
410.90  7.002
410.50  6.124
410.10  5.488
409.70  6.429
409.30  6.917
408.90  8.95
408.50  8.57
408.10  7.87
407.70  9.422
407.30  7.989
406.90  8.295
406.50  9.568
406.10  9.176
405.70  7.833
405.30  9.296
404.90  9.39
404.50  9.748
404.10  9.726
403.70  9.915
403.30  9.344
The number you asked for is 0.74 nm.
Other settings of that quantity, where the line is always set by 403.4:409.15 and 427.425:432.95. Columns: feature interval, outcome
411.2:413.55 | 0.05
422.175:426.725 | -0.20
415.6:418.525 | -0.11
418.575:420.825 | -0.22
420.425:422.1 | -0.46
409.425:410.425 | 0.32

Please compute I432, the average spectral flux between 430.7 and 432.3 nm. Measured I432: 8.43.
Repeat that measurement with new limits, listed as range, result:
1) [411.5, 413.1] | 8.66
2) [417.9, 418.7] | 9.36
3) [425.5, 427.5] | 8.64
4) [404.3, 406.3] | 9.09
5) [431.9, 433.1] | 8.04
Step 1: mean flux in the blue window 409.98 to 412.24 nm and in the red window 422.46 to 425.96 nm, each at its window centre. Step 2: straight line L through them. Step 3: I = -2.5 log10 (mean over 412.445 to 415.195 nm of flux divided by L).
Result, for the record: -0.202 mag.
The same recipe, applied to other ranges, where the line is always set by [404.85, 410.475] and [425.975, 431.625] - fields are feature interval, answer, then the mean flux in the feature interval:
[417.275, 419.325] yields -0.09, 9.11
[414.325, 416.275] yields -0.13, 9.36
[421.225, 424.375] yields -0.13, 9.67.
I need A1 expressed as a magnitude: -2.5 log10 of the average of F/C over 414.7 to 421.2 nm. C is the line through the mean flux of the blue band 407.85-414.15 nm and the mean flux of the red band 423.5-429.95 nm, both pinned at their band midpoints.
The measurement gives -0.13 mag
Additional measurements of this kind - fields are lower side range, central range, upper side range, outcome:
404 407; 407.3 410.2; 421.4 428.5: 0.178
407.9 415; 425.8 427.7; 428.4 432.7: -0.074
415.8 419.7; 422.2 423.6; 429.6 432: -0.018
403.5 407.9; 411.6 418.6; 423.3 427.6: 0.003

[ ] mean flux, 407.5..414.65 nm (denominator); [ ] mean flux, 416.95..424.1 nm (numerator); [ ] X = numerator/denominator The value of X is 1.19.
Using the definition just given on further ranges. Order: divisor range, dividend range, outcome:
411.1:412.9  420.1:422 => 1.28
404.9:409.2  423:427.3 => 1.04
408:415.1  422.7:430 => 1.11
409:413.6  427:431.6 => 1.13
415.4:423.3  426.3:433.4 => 0.89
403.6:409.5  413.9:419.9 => 1.04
